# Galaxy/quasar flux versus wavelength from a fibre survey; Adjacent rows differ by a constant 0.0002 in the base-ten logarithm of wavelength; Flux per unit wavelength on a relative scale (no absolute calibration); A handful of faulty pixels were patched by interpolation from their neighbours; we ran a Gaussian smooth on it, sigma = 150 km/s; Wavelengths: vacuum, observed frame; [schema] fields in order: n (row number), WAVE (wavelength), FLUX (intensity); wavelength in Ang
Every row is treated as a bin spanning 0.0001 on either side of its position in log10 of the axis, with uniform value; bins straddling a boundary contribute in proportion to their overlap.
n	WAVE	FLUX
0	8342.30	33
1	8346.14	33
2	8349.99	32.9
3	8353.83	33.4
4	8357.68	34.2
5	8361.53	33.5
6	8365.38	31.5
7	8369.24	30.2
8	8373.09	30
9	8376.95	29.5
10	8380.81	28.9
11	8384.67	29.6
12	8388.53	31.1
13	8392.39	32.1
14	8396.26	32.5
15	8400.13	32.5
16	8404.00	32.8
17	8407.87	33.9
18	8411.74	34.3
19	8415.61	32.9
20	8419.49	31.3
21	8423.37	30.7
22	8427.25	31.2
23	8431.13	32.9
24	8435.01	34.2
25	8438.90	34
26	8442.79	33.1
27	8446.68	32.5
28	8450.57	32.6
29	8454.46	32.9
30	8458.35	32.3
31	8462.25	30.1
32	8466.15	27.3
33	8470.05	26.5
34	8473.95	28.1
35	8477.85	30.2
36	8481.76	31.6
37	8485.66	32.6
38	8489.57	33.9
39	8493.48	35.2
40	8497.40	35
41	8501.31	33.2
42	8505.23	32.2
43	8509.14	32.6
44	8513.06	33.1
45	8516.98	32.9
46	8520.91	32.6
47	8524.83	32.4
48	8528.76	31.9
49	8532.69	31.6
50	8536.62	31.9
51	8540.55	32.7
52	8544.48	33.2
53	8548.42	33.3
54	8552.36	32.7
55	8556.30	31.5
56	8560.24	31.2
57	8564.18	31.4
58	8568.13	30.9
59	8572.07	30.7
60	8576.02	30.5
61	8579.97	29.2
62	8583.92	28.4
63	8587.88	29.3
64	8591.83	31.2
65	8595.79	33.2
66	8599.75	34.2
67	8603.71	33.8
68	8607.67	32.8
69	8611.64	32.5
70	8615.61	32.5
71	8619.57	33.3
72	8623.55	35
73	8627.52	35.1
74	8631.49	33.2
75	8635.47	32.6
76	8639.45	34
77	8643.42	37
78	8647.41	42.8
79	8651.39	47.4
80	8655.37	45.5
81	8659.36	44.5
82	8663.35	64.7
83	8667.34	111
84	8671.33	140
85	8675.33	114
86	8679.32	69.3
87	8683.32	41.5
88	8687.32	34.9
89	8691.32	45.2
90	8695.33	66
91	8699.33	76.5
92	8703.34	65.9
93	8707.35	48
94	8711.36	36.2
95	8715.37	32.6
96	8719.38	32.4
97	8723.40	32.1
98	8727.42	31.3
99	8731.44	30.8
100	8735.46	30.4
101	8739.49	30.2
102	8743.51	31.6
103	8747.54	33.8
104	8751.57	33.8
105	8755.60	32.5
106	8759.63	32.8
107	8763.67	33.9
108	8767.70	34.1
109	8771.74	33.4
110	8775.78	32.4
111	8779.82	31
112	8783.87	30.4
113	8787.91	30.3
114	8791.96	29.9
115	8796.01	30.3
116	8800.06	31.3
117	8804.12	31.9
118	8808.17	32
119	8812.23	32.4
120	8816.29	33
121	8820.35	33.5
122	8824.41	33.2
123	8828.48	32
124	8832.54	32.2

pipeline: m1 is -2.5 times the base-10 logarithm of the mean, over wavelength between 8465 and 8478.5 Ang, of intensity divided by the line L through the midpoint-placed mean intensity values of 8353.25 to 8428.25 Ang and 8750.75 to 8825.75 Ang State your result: 0.15 mag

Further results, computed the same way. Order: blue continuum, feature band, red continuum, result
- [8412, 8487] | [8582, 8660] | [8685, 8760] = 0.049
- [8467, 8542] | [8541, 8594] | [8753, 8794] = 0.033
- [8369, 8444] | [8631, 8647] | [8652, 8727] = 0.490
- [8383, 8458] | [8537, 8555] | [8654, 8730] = 0.341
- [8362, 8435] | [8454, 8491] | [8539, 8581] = 0.043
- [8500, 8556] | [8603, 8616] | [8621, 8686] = 0.429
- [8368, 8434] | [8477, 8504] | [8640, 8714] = 0.242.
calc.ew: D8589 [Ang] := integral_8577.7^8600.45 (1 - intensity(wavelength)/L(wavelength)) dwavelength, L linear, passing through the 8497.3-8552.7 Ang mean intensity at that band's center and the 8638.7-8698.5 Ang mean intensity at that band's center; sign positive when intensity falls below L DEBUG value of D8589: 7.7 Ang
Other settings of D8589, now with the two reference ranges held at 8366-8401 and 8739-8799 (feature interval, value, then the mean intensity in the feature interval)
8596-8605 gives -0.69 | 33.9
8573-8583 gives 0.51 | 29.8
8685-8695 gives -3.98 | 44.4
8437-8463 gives -1.42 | 32.6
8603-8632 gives -1.85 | 33.5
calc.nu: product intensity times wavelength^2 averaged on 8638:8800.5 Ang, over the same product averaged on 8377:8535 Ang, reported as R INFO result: 1.51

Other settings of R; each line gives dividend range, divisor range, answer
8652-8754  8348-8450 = 1.76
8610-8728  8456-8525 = 1.68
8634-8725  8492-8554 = 1.78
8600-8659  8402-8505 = 1.18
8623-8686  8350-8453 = 1.93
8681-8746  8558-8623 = 1.35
